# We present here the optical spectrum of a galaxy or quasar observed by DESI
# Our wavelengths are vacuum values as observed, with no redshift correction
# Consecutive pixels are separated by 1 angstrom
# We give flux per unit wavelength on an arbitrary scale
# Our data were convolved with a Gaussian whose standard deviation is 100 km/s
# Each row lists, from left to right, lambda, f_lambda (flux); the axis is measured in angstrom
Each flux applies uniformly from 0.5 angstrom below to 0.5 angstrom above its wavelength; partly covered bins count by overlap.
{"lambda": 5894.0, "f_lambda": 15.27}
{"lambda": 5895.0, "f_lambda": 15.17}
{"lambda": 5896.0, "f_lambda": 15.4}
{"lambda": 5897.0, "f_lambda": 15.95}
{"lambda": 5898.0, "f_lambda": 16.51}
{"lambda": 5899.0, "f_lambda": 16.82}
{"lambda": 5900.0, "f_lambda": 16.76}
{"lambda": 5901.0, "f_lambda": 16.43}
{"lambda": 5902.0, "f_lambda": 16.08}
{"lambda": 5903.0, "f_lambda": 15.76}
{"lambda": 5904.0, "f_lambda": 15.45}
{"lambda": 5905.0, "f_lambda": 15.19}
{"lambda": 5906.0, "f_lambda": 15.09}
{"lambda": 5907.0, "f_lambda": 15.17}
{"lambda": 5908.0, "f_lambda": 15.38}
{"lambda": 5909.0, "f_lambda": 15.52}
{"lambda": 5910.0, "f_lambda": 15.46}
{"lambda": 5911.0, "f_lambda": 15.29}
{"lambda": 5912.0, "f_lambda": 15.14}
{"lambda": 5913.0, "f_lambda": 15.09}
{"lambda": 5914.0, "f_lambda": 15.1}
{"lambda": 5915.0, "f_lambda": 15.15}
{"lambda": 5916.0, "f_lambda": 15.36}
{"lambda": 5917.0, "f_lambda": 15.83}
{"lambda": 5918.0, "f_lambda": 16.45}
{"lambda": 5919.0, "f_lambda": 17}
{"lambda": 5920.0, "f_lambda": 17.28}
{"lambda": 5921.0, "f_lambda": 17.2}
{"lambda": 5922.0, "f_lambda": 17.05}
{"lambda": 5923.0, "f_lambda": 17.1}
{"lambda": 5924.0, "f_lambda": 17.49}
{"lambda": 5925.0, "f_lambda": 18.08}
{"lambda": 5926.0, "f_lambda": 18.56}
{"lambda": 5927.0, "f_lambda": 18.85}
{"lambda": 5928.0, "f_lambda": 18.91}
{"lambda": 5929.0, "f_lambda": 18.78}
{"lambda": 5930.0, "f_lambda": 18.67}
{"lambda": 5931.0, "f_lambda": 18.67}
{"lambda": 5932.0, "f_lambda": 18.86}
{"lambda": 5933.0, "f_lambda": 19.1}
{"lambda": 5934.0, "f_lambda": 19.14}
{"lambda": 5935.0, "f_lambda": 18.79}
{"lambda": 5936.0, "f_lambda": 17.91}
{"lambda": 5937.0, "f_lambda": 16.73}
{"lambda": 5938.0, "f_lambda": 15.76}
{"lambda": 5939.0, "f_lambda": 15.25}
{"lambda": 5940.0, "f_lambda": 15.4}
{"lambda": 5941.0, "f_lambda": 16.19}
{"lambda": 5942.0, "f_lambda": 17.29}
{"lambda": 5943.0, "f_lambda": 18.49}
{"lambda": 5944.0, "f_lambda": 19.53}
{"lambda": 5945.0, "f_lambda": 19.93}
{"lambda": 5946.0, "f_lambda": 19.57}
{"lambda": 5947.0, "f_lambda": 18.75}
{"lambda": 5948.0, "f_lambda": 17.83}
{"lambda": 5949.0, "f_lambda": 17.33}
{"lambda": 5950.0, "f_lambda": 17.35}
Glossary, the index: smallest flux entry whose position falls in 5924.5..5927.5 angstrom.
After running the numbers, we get 18.08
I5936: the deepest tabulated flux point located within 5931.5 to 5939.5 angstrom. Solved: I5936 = 15.25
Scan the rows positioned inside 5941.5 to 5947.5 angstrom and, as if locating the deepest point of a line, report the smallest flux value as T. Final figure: 17.29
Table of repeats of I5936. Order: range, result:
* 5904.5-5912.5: 15.09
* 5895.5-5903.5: 15.4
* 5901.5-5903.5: 15.76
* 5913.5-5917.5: 15.1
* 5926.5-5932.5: 18.67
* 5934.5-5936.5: 17.91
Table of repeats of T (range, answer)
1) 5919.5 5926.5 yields 17.05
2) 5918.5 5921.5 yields 17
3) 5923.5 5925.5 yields 17.49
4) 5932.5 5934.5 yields 19.1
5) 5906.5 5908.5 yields 15.17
